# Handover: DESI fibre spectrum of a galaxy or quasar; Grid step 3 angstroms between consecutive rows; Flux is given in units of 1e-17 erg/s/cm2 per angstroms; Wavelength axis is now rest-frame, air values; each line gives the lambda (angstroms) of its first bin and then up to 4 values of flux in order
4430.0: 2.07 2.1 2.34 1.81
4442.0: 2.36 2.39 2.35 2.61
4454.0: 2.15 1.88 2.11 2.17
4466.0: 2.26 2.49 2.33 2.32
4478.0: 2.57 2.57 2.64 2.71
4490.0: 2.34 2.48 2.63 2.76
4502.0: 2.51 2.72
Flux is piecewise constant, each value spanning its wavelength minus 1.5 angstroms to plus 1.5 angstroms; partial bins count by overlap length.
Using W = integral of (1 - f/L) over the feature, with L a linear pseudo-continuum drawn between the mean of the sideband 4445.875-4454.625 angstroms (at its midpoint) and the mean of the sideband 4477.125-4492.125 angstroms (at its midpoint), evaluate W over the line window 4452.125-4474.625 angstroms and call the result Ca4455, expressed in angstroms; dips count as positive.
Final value 2.3 angstroms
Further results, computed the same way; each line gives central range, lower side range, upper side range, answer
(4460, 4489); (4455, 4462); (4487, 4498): -2.2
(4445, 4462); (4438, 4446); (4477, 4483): 0.5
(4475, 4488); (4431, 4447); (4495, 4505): -0.4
